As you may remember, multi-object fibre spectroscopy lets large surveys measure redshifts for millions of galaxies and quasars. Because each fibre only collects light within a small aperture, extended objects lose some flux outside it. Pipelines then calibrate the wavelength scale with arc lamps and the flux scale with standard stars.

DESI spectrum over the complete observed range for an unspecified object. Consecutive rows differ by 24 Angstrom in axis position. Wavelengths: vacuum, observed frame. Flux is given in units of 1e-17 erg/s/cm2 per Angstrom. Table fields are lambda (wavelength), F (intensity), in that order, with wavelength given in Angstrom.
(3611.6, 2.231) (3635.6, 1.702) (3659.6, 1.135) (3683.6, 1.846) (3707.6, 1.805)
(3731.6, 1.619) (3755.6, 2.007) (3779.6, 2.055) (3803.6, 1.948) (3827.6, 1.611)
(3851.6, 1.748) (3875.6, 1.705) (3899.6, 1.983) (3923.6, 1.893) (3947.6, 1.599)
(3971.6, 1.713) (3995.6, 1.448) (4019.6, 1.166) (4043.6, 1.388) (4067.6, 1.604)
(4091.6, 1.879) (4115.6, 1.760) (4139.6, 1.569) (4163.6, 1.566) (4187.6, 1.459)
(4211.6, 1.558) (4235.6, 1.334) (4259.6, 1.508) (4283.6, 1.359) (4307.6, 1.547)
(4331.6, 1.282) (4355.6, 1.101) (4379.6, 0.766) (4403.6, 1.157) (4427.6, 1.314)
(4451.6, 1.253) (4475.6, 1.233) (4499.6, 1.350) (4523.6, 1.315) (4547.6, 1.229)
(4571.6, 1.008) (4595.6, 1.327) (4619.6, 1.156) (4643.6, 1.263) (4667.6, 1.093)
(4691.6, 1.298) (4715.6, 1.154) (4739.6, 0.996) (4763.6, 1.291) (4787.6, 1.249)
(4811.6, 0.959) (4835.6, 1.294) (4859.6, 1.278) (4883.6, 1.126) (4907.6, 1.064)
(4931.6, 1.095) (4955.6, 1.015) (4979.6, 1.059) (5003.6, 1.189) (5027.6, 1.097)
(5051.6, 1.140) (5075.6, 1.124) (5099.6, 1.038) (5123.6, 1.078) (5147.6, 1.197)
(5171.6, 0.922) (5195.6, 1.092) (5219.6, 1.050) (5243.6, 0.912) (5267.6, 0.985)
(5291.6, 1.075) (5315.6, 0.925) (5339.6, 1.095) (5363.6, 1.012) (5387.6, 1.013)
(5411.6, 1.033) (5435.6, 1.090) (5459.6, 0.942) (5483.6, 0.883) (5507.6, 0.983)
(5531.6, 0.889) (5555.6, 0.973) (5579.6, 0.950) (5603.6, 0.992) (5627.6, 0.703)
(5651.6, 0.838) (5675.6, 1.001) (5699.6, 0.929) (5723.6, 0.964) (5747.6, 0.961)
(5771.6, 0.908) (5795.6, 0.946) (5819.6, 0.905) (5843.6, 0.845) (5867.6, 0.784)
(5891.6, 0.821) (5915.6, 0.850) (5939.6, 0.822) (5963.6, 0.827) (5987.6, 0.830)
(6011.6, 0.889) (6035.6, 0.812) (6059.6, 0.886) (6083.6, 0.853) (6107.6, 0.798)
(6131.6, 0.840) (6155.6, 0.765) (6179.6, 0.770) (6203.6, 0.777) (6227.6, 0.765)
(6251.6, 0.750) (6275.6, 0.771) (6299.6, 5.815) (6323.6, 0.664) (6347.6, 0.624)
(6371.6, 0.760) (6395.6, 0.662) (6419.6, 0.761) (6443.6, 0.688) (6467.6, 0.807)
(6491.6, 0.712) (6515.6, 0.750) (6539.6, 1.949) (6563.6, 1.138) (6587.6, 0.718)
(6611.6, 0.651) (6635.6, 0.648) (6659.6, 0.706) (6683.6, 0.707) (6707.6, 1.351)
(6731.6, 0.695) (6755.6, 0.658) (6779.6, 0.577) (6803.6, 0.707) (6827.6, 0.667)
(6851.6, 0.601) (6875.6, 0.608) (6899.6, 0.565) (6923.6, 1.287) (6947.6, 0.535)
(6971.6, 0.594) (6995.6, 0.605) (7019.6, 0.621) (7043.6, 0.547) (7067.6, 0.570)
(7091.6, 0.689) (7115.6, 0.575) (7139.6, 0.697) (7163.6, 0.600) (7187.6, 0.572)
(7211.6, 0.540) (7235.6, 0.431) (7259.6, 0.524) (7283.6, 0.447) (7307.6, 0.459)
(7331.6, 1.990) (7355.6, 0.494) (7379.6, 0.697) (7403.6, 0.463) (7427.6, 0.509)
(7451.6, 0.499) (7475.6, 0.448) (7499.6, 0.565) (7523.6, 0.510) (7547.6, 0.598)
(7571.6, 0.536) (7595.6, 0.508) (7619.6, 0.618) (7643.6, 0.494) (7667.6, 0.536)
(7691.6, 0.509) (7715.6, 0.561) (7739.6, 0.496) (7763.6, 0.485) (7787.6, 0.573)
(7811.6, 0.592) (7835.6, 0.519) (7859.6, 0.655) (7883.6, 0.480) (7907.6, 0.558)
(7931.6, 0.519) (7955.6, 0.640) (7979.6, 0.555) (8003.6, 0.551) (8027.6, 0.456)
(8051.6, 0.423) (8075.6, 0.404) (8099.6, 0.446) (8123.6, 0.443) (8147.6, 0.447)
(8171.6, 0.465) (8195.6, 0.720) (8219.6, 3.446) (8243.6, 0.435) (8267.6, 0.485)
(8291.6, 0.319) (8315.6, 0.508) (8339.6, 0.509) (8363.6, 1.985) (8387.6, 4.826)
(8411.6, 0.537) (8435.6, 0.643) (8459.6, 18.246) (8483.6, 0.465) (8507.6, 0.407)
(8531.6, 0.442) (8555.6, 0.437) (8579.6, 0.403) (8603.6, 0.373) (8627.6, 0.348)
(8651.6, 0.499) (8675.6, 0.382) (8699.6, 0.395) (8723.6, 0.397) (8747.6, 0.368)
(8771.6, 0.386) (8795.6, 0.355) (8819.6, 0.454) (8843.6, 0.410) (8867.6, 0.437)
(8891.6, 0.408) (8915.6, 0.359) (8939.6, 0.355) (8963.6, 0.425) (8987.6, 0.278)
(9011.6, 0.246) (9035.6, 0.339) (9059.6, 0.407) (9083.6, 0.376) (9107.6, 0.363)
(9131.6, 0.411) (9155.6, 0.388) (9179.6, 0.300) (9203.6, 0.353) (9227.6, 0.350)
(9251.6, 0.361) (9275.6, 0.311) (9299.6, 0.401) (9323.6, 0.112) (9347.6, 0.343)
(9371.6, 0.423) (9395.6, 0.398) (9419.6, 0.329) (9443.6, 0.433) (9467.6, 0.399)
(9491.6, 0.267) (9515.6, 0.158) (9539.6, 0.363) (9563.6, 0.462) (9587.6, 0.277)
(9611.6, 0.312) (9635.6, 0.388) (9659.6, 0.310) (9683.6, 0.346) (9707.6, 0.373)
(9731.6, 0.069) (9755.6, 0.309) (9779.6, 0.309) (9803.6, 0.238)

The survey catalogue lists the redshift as 0.69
